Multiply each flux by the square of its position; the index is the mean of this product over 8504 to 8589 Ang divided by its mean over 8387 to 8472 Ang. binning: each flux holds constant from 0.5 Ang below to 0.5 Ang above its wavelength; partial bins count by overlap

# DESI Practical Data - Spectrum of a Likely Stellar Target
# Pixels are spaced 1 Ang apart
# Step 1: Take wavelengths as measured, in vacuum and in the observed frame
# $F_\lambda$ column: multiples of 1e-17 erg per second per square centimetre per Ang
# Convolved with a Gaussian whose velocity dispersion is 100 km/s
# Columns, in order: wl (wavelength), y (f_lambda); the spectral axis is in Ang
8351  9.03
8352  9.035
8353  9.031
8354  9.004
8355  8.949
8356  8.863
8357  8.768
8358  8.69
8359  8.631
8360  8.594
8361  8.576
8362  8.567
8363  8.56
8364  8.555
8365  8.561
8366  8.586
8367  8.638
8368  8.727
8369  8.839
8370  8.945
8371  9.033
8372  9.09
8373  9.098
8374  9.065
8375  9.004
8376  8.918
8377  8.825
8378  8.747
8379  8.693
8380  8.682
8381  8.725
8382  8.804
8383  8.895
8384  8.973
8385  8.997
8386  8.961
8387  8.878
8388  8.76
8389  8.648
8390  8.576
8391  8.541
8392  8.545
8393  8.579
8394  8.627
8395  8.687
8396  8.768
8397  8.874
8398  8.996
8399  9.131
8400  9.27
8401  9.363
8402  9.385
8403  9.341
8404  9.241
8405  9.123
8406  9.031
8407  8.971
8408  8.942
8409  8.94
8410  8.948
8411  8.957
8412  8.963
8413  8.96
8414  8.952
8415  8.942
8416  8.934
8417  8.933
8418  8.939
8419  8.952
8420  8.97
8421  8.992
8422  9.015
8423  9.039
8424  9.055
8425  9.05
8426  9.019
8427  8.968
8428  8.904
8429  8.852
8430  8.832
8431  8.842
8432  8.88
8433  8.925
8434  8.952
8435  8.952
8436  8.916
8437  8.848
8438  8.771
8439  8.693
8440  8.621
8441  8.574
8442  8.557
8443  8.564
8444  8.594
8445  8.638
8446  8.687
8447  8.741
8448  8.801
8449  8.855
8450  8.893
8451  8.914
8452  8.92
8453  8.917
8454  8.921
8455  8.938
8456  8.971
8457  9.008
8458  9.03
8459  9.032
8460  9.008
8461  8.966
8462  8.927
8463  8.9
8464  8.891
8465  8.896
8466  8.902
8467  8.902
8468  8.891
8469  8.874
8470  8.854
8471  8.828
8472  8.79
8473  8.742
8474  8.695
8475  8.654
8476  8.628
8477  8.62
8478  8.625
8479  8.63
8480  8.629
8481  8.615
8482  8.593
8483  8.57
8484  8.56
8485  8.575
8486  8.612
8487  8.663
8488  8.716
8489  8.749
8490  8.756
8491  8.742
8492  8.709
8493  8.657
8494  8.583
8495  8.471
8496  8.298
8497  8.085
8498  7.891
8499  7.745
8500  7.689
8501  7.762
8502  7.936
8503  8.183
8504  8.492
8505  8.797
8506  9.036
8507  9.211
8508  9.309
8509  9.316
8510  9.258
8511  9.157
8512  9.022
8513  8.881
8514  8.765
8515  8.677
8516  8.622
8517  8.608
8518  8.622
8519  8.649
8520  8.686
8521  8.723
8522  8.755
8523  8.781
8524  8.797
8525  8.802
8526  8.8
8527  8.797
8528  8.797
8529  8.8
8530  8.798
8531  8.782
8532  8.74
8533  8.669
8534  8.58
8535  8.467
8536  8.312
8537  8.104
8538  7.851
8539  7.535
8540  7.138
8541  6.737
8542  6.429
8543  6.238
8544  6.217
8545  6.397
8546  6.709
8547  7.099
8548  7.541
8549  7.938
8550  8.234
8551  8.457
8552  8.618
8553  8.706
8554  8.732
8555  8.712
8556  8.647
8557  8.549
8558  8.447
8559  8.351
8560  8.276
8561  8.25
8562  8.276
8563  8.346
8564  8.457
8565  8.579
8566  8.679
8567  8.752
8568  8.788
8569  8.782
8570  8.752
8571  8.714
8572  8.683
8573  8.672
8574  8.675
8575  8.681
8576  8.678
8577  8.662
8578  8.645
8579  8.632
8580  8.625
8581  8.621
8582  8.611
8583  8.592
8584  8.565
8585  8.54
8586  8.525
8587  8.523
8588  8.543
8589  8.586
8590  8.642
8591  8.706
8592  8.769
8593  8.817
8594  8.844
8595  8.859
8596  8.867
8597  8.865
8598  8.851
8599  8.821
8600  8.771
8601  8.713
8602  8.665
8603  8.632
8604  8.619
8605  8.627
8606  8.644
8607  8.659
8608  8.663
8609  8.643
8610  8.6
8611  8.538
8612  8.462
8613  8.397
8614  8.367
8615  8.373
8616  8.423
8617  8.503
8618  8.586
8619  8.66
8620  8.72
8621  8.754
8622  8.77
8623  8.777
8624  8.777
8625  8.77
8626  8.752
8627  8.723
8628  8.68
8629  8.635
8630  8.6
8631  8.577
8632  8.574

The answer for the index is 0.97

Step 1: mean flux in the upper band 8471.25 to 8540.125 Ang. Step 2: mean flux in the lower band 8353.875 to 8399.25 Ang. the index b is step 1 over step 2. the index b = 0.98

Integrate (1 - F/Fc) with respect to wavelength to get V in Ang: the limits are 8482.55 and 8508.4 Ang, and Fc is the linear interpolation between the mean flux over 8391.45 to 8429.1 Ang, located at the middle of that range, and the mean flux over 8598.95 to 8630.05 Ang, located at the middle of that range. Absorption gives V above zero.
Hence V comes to 1.0 Ang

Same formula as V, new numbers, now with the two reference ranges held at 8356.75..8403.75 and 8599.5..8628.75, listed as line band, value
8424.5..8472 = -0.5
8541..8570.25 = 2.2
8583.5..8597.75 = -0.1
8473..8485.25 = 0.2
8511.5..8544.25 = 1.4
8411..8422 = -0.2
